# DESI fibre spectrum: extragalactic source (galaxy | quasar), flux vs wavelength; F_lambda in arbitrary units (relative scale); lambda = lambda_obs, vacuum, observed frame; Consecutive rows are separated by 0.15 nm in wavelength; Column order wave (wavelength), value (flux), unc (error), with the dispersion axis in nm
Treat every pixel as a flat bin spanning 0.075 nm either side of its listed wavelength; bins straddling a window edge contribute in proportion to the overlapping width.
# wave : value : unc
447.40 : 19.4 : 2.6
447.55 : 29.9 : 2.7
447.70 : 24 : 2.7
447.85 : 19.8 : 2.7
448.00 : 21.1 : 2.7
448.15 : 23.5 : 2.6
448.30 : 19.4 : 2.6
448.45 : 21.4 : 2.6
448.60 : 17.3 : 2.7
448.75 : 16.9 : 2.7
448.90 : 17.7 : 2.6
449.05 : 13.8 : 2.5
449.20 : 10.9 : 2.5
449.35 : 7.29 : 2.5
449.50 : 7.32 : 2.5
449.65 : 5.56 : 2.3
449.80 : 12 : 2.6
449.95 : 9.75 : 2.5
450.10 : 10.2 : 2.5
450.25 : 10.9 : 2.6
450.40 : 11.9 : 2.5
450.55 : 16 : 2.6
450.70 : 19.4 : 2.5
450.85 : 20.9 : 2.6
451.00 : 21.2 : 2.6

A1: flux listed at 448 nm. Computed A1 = 21.1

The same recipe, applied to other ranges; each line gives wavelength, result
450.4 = 11.9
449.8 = 12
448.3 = 19.4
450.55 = 16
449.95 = 9.75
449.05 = 13.8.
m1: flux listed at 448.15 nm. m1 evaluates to 23.5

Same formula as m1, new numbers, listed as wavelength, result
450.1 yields 10.2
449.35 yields 7.29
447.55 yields 29.9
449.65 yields 5.56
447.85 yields 19.8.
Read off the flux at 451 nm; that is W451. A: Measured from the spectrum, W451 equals 21.2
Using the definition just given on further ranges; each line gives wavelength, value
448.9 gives 17.7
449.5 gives 7.32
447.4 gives 19.4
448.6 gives 17.3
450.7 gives 19.4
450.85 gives 20.9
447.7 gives 24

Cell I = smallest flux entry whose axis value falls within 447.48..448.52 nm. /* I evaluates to 19.4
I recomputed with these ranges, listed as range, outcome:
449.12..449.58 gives 7.29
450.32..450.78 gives 11.9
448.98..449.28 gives 10.9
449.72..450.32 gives 9.75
